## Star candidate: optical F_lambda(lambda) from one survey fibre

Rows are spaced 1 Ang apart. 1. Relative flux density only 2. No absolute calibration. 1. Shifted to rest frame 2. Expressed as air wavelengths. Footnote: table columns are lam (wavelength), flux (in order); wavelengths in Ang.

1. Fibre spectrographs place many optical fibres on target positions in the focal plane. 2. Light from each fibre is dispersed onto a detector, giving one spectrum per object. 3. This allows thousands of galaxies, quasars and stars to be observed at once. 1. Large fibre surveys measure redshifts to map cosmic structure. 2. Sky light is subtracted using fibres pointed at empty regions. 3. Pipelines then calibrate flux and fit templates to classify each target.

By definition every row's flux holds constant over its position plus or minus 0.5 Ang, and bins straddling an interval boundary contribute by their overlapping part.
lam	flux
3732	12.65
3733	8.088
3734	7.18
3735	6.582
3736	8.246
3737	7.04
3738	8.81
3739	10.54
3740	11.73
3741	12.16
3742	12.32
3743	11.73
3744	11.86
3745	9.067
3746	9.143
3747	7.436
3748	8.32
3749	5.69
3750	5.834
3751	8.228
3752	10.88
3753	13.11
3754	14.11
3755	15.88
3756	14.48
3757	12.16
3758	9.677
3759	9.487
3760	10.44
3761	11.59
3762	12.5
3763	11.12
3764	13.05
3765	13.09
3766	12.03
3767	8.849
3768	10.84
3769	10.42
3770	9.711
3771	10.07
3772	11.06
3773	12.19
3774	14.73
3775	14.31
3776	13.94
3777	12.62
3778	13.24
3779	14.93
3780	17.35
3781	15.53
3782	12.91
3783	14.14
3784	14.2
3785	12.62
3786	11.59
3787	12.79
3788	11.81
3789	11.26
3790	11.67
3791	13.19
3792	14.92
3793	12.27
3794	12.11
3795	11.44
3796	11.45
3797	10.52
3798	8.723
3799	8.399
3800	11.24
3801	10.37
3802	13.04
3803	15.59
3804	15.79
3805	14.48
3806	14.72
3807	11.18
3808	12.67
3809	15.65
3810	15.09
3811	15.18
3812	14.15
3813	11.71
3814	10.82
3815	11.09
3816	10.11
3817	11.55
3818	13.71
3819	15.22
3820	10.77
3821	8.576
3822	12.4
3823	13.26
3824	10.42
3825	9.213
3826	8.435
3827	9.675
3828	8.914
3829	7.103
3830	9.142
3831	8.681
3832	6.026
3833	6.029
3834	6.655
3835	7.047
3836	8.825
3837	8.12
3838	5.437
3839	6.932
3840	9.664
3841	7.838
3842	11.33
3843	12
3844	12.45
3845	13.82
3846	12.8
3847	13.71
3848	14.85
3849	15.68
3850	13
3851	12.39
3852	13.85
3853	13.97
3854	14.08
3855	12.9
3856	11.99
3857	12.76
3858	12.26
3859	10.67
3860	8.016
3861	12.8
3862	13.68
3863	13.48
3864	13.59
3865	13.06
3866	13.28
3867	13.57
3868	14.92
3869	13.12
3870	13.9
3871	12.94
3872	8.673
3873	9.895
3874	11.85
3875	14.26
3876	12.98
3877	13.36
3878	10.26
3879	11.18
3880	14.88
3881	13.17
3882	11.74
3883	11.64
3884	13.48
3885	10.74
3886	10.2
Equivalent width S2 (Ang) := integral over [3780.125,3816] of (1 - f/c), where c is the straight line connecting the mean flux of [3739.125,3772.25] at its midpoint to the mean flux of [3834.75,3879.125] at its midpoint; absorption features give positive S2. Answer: -4.42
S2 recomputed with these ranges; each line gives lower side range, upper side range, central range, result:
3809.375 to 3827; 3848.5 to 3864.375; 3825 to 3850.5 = 5.4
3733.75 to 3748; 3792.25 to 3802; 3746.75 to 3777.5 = -3.5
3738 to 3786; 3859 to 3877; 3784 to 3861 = 4.5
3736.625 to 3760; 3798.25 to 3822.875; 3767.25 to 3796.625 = -2.7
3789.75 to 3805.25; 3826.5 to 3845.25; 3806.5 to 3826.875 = -3.1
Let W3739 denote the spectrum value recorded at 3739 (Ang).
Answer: 10.54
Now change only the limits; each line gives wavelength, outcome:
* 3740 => 11.73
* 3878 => 10.26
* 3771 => 10.07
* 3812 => 14.15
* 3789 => 11.26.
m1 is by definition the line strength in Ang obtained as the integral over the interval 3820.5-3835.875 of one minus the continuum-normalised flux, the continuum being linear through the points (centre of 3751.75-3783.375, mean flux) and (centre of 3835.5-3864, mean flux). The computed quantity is 4.1 Ang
